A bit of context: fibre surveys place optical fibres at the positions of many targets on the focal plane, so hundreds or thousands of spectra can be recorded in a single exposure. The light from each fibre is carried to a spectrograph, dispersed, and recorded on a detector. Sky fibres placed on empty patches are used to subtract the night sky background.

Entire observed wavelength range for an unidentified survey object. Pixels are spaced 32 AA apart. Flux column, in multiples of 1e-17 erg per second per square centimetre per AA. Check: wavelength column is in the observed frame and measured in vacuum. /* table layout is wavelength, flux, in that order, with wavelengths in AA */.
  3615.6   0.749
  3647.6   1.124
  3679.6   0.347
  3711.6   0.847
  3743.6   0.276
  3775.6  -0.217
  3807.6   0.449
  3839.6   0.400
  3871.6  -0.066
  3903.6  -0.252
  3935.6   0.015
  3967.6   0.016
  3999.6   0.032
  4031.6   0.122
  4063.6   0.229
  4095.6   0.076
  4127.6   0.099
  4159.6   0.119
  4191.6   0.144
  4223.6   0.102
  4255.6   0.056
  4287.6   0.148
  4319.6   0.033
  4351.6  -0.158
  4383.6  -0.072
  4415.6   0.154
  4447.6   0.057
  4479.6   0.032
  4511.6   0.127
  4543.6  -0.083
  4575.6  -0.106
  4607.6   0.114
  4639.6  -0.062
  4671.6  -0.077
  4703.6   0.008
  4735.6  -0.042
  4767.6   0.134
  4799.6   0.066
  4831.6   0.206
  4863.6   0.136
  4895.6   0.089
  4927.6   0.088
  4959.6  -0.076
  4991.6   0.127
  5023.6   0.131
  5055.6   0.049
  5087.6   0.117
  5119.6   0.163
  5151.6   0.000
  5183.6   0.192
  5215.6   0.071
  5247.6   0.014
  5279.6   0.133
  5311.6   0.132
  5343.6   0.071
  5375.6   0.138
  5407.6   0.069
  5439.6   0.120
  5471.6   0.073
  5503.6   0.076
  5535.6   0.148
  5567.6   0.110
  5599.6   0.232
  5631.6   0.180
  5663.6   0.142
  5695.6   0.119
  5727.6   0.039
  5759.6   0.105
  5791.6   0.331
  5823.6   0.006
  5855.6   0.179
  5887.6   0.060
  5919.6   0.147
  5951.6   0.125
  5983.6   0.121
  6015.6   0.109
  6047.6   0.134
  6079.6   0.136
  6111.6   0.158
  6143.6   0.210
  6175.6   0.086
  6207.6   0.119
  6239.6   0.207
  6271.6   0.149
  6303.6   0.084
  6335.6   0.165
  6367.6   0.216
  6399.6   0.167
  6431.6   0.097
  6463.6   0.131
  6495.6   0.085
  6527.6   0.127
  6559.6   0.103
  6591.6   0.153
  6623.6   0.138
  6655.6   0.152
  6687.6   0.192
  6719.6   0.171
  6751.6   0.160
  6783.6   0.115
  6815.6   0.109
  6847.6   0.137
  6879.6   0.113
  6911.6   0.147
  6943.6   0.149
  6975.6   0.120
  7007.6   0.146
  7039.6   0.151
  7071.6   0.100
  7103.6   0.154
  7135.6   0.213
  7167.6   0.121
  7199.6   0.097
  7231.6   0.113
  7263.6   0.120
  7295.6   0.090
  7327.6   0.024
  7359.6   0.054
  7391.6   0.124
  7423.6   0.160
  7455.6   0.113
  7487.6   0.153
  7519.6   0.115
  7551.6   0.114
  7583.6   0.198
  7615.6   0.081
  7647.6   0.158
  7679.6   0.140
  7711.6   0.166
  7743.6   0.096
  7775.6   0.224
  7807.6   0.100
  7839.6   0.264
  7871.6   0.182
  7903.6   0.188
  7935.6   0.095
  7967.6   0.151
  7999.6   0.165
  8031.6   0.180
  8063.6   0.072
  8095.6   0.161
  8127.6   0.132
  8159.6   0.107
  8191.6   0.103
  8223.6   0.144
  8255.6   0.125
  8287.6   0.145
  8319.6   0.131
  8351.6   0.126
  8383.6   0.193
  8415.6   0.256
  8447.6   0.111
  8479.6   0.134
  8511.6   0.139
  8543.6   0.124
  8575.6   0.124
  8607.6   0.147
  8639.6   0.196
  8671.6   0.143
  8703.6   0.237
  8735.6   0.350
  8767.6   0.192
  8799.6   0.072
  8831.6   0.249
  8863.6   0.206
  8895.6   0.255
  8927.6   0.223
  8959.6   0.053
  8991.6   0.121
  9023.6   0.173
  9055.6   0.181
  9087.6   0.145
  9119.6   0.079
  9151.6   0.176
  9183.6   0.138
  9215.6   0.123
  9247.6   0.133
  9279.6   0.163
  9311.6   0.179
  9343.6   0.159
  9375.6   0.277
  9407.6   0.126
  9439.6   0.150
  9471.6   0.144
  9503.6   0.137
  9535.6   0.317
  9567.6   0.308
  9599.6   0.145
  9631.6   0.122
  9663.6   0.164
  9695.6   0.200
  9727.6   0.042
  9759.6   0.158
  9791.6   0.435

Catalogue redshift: 1.34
